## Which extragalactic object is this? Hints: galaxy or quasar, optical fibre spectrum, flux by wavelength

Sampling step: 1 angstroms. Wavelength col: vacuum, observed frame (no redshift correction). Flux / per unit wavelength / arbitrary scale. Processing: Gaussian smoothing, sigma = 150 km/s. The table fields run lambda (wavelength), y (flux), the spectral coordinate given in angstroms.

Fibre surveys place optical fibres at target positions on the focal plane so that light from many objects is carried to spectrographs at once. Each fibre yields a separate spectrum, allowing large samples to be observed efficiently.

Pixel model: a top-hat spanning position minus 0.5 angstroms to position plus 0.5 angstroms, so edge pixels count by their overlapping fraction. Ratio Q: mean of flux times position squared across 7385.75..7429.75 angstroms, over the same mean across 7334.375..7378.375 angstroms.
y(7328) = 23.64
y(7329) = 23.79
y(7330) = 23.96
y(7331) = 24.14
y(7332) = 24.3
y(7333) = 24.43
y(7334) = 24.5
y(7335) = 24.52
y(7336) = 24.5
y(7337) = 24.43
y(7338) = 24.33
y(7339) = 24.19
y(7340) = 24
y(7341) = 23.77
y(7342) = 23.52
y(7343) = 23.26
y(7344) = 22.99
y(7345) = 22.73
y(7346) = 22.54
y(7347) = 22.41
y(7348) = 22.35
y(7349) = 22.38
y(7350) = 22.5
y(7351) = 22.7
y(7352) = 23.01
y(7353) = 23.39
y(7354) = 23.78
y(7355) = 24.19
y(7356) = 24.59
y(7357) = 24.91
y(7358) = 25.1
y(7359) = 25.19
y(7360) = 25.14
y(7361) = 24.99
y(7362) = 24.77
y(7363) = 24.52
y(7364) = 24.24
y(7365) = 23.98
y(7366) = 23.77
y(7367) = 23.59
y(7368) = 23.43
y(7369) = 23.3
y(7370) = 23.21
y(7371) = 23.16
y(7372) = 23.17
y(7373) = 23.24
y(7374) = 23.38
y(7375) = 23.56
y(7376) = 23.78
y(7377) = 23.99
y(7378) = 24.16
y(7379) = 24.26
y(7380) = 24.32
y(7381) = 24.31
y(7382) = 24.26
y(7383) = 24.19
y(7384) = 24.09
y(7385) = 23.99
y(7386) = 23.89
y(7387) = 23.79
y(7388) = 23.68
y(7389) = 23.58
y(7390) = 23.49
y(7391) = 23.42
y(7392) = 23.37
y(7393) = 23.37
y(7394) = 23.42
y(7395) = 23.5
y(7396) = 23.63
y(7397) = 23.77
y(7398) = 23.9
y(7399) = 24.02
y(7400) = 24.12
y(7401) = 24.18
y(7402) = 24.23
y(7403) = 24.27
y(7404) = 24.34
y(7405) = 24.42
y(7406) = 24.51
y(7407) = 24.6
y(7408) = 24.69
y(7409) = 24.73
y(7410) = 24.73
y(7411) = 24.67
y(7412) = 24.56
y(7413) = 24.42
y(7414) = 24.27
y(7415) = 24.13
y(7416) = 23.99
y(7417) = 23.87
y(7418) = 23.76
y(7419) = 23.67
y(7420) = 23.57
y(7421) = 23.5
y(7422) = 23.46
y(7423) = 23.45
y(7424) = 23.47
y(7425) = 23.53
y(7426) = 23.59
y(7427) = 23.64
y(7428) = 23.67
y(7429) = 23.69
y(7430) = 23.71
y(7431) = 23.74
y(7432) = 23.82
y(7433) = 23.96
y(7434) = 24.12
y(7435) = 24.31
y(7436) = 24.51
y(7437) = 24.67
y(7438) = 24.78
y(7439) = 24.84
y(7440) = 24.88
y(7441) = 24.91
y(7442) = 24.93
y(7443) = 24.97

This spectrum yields 1.0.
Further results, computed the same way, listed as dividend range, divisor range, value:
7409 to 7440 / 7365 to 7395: 1.03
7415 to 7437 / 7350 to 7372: 1.01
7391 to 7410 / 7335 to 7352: 1.05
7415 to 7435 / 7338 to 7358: 1.04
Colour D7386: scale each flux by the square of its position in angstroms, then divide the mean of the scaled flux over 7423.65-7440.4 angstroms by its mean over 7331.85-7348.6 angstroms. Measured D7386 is 1.04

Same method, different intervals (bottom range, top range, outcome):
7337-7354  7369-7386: 1.04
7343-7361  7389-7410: 1.03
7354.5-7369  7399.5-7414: 1.01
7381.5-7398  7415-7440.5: 1.02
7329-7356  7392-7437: 1.04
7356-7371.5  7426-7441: 1.02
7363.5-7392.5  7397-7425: 1.02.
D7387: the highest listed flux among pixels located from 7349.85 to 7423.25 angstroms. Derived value 25.19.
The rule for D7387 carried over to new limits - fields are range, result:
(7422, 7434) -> 24.12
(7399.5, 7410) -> 24.73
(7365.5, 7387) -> 24.32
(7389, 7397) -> 23.77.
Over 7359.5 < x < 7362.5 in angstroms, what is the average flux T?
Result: 25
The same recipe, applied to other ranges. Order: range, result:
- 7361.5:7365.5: 24.4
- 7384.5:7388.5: 23.8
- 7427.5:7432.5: 23.7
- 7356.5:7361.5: 25.1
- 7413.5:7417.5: 24.1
